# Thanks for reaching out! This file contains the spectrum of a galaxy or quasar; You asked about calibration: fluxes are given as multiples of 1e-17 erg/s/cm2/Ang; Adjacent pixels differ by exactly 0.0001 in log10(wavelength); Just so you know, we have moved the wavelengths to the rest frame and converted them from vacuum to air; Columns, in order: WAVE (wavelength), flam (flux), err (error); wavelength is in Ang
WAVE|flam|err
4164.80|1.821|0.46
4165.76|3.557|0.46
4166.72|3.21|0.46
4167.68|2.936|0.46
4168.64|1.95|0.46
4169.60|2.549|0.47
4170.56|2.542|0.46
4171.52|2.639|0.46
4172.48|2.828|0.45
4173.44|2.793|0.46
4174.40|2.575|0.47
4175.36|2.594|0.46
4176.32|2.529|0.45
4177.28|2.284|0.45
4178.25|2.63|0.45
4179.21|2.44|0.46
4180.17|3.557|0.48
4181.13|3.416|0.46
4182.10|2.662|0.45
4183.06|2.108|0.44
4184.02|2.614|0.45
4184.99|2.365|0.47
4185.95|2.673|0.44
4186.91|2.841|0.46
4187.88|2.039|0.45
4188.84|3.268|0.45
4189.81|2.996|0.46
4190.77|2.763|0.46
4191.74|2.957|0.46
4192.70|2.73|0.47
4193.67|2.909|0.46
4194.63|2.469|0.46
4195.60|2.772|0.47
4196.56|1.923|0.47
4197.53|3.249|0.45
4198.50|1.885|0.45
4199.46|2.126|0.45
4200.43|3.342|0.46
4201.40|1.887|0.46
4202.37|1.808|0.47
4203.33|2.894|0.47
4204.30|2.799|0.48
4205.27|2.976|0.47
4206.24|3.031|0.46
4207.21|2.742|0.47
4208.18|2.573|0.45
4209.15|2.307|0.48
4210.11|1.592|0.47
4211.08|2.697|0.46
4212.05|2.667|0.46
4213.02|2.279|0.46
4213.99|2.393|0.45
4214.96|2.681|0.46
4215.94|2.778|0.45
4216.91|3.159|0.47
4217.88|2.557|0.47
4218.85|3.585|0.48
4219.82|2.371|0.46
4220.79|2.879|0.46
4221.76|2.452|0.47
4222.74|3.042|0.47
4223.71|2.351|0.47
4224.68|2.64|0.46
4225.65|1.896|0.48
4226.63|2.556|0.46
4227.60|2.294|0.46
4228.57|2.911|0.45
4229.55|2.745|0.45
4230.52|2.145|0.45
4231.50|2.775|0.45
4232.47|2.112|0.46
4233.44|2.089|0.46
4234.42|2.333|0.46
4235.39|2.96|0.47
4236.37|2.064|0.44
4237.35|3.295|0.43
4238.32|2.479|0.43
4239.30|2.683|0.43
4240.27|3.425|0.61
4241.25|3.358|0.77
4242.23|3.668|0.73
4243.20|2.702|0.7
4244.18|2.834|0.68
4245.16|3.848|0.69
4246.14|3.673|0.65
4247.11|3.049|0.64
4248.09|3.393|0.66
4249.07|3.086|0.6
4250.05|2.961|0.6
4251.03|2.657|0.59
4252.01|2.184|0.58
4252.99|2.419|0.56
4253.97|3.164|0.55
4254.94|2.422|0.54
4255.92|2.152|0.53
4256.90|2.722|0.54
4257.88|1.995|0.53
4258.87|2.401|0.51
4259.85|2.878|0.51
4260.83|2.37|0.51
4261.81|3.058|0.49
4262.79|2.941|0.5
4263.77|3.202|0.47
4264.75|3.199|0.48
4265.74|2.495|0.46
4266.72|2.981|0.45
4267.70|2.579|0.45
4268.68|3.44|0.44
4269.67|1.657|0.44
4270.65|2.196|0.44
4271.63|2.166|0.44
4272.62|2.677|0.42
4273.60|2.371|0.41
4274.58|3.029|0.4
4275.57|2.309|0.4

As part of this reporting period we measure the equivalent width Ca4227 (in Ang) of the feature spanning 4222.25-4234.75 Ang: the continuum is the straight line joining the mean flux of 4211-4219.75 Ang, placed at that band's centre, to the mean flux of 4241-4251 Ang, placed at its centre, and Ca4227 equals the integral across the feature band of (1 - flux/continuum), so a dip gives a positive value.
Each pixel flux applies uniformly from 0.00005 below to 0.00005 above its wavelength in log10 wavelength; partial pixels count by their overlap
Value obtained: 2.1 Ang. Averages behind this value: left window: 2.74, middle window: 2.45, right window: 3.23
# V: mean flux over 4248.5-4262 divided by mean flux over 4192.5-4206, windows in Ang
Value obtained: 1.0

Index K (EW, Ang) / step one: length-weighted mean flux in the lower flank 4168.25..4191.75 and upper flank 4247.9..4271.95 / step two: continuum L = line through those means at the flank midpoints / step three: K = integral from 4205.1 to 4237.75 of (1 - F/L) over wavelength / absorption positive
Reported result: 1.0 Ang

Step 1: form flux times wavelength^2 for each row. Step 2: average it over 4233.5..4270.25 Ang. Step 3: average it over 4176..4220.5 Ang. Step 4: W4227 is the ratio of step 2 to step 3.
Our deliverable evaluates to 1.10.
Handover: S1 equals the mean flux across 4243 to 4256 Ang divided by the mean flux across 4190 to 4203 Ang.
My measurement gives 1.15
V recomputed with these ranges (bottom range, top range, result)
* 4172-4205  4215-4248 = 1.05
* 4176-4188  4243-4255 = 1.13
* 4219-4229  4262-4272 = 1.05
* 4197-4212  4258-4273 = 1.05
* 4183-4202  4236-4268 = 1.10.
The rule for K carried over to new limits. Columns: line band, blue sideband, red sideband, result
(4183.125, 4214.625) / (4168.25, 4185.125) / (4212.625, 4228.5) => 0.63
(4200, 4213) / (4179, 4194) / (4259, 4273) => 0.97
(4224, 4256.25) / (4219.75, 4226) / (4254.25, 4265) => -1.91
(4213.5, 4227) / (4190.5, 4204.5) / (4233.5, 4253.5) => 0.37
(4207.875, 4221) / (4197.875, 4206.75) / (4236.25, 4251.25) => 0.51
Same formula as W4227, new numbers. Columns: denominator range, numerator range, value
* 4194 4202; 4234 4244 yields 1.20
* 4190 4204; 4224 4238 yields 0.99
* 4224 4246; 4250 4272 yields 0.97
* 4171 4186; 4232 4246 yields 1.11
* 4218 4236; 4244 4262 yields 1.11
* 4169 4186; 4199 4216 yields 0.97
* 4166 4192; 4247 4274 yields 1.03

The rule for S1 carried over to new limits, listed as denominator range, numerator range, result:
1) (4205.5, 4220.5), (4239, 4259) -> 1.10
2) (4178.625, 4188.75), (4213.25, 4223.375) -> 1.03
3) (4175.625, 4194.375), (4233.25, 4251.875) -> 1.09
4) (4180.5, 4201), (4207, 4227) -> 0.96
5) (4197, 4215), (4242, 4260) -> 1.13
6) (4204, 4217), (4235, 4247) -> 1.19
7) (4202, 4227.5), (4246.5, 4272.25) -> 1.03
